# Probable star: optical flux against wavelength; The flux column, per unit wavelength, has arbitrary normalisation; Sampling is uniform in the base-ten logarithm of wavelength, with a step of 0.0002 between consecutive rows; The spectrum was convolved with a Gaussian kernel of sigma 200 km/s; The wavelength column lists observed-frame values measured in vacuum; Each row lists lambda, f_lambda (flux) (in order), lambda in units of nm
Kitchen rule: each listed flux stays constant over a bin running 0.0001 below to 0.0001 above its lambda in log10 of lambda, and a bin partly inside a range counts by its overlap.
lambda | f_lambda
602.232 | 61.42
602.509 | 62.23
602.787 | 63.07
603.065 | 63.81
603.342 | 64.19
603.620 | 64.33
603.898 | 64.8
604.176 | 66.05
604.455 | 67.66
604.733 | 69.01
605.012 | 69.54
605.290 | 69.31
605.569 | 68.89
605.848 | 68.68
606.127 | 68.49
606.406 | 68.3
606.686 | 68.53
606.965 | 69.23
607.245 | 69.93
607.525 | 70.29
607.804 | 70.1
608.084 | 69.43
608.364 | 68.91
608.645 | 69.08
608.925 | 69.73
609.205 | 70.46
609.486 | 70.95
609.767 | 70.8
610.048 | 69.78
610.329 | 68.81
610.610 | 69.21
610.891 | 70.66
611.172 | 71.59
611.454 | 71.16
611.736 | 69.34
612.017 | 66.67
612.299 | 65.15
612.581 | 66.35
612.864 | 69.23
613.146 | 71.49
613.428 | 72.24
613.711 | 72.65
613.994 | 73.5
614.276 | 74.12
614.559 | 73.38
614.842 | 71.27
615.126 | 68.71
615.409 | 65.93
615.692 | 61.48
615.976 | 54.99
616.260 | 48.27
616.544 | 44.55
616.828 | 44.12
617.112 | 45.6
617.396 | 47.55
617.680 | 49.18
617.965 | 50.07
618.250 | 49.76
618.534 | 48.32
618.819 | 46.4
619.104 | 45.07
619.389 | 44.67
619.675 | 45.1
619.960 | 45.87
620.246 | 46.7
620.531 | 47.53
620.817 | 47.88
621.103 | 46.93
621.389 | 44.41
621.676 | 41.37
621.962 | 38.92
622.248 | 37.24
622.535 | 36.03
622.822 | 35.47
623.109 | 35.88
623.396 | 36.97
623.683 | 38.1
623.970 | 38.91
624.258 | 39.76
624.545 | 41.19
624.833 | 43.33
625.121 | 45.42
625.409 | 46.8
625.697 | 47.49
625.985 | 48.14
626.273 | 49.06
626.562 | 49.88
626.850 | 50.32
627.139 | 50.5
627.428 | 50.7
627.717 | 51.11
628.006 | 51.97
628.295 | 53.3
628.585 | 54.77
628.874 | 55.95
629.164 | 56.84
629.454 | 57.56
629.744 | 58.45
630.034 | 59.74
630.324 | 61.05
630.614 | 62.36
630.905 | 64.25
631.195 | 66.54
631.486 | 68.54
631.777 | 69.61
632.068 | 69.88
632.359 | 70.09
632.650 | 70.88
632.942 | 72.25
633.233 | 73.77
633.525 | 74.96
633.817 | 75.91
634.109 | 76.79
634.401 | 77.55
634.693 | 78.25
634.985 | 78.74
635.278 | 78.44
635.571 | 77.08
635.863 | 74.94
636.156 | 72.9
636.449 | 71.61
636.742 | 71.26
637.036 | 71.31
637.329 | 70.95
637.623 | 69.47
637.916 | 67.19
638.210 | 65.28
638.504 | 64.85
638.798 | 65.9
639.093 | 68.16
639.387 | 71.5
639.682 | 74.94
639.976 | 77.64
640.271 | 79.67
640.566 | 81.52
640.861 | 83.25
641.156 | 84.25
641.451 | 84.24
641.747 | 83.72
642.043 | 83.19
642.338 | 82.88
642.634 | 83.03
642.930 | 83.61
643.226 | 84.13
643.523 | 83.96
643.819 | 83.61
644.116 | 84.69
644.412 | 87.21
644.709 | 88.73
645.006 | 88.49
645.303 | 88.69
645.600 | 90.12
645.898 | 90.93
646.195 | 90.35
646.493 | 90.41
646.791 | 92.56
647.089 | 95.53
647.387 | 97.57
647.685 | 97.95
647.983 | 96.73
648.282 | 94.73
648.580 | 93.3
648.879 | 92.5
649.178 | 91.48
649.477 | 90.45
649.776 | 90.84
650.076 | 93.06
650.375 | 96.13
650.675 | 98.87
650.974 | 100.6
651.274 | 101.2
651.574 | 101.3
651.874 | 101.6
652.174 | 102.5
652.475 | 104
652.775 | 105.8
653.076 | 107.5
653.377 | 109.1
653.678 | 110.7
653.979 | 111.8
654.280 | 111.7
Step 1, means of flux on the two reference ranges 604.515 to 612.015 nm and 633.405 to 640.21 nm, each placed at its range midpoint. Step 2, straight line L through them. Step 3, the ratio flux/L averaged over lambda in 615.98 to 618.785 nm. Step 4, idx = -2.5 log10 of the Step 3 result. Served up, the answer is 0.42 mag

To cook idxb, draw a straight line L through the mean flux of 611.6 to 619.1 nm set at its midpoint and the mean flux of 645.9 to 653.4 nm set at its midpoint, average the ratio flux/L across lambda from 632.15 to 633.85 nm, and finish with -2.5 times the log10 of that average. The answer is 0.09 mag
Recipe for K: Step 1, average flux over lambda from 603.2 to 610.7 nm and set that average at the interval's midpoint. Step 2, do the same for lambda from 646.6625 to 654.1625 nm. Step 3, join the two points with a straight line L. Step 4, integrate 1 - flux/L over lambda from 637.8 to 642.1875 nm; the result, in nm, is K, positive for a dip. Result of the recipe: 0.77 nm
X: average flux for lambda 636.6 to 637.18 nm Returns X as 71.2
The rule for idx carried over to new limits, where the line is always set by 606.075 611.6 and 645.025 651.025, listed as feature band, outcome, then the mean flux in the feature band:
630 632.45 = 0.25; 66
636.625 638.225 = 0.24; 69.5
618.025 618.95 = 0.48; 48.4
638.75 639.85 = 0.24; 70.6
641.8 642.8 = 0.09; 83.1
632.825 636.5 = 0.13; 75.8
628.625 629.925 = 0.39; 57.1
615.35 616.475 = 0.30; 56.2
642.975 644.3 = 0.08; 84.2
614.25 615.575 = 0.05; 70.2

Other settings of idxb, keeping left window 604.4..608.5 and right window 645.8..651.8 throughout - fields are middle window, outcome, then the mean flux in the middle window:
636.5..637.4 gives 0.23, 71.2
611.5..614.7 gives 0.04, 70.4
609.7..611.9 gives 0.03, 70.1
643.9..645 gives 0.07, 86.9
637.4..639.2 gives 0.30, 66.9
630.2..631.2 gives 0.31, 63.2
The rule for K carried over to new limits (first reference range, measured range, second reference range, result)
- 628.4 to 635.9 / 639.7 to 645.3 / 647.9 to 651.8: 0.04 nm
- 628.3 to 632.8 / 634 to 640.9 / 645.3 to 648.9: 0.16 nm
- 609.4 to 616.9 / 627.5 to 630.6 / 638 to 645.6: 0.76 nm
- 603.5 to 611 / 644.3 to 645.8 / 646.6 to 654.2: 0.11 nm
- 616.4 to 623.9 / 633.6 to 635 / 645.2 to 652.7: -0.16 nm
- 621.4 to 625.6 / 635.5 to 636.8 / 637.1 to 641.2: -0.14 nm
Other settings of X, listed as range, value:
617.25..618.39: 49.1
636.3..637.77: 70.9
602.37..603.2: 63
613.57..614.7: 73.4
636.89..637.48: 71.1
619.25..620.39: 45.6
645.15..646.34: 90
